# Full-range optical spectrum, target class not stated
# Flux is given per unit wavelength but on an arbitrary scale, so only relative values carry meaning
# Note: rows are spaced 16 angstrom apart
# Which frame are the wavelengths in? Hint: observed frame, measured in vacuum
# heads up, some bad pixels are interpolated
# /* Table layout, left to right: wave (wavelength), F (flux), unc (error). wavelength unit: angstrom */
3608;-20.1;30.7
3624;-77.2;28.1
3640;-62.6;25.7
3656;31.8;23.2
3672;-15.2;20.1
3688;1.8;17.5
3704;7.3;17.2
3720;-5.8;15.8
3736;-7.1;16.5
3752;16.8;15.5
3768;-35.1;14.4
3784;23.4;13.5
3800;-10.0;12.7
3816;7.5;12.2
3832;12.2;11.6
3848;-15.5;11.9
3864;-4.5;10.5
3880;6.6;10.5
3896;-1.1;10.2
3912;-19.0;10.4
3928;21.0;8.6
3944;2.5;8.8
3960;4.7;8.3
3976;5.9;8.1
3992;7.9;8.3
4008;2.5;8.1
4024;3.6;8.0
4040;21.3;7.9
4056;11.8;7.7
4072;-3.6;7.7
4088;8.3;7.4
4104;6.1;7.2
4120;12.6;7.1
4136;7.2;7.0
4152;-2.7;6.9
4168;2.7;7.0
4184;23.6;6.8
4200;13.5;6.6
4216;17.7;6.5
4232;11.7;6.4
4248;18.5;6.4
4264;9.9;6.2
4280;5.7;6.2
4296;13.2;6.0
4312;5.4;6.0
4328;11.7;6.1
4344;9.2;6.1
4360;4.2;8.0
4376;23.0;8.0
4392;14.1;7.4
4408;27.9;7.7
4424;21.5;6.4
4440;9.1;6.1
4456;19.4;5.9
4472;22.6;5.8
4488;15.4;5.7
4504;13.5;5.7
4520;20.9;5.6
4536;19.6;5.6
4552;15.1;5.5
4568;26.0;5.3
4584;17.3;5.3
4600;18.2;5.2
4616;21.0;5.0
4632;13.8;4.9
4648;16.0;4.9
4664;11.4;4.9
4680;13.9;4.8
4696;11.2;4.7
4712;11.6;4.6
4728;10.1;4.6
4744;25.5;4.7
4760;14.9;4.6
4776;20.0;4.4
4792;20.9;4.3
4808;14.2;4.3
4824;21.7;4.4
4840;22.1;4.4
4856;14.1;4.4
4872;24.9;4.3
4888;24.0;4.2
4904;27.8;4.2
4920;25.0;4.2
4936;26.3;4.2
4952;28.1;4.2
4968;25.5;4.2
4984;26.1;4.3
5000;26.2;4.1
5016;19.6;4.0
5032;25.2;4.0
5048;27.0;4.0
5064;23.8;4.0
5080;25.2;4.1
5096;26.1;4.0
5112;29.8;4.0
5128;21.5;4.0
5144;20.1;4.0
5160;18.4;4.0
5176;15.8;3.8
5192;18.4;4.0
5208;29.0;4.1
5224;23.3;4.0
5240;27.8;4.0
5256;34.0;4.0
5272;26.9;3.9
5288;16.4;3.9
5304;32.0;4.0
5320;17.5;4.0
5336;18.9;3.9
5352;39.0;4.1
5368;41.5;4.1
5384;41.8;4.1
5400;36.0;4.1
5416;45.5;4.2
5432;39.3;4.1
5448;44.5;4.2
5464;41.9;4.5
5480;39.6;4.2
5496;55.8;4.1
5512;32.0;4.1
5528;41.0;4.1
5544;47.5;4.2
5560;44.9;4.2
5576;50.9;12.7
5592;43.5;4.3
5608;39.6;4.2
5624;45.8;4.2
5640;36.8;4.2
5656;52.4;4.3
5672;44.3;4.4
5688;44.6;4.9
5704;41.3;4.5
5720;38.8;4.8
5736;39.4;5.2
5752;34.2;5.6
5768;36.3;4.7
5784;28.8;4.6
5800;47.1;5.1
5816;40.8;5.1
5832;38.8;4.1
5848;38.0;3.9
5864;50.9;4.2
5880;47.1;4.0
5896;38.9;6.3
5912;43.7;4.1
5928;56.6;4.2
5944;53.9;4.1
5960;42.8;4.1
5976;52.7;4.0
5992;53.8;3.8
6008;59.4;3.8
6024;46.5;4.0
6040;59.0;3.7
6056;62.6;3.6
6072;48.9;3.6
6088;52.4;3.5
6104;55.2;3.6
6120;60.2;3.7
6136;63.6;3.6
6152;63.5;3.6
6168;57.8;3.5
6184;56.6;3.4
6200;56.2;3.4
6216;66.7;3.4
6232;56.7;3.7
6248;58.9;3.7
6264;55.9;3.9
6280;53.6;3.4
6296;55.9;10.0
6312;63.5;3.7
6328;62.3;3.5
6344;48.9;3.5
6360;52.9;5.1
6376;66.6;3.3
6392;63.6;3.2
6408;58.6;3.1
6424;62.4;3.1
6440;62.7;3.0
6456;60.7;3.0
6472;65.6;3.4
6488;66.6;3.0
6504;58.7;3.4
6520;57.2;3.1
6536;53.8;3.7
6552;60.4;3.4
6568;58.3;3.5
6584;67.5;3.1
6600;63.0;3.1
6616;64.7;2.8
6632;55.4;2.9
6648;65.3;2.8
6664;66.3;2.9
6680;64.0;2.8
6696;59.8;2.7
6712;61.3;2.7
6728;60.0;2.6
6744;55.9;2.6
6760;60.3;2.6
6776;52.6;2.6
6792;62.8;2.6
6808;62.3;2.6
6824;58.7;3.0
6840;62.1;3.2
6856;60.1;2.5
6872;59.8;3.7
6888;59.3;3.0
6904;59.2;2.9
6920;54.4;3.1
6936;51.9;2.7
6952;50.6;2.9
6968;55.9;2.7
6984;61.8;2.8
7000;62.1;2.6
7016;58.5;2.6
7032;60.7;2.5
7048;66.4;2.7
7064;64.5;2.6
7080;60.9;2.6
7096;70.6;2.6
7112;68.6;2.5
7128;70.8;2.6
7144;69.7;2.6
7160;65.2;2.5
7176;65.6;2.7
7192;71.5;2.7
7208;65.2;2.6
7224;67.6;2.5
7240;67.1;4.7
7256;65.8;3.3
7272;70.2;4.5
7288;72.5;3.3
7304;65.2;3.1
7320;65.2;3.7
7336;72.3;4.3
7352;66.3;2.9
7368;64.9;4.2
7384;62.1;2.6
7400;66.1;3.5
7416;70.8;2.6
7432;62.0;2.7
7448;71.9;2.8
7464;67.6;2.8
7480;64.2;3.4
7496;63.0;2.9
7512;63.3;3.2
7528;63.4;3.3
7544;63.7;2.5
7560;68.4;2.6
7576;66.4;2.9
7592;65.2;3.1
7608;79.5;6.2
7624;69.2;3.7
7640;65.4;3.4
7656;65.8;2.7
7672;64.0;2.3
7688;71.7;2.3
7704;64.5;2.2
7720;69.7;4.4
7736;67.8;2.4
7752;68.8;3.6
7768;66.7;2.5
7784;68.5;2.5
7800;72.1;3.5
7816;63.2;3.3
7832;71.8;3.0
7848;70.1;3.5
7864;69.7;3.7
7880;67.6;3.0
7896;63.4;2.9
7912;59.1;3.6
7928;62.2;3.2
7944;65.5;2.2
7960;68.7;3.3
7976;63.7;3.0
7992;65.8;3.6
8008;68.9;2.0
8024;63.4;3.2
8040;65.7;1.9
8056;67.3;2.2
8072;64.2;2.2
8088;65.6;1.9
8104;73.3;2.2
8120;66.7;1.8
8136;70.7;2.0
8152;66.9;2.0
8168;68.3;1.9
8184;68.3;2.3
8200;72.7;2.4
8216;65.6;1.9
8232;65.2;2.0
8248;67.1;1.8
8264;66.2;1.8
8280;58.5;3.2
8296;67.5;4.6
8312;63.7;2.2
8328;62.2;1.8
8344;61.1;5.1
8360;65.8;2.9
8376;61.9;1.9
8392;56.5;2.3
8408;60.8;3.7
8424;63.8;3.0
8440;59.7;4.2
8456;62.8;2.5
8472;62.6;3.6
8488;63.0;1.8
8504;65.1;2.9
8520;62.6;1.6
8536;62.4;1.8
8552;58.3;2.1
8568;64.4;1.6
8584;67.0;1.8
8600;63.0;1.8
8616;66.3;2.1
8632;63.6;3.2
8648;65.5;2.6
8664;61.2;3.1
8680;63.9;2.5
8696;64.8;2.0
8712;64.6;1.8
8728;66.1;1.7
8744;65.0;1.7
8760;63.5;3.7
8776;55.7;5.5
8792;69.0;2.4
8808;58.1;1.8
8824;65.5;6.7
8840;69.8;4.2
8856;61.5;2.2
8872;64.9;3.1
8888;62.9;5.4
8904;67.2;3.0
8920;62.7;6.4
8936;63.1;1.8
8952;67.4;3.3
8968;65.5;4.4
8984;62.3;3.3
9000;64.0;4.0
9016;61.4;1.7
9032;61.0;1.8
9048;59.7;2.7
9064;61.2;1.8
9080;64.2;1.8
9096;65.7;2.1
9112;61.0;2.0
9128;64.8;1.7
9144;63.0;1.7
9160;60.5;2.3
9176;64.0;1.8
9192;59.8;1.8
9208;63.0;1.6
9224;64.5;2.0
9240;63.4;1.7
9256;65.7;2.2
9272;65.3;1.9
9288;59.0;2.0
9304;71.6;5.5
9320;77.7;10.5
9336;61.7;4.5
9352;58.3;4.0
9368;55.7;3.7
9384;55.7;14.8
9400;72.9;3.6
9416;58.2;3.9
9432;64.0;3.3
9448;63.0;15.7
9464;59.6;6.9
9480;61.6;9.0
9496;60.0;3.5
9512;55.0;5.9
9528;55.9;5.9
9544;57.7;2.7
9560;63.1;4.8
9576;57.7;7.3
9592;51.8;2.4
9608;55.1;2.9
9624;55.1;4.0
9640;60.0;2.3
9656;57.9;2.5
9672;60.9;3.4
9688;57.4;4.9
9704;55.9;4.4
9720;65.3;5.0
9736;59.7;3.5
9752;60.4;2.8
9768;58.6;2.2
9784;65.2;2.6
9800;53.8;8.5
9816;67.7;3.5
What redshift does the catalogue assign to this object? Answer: 0.34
